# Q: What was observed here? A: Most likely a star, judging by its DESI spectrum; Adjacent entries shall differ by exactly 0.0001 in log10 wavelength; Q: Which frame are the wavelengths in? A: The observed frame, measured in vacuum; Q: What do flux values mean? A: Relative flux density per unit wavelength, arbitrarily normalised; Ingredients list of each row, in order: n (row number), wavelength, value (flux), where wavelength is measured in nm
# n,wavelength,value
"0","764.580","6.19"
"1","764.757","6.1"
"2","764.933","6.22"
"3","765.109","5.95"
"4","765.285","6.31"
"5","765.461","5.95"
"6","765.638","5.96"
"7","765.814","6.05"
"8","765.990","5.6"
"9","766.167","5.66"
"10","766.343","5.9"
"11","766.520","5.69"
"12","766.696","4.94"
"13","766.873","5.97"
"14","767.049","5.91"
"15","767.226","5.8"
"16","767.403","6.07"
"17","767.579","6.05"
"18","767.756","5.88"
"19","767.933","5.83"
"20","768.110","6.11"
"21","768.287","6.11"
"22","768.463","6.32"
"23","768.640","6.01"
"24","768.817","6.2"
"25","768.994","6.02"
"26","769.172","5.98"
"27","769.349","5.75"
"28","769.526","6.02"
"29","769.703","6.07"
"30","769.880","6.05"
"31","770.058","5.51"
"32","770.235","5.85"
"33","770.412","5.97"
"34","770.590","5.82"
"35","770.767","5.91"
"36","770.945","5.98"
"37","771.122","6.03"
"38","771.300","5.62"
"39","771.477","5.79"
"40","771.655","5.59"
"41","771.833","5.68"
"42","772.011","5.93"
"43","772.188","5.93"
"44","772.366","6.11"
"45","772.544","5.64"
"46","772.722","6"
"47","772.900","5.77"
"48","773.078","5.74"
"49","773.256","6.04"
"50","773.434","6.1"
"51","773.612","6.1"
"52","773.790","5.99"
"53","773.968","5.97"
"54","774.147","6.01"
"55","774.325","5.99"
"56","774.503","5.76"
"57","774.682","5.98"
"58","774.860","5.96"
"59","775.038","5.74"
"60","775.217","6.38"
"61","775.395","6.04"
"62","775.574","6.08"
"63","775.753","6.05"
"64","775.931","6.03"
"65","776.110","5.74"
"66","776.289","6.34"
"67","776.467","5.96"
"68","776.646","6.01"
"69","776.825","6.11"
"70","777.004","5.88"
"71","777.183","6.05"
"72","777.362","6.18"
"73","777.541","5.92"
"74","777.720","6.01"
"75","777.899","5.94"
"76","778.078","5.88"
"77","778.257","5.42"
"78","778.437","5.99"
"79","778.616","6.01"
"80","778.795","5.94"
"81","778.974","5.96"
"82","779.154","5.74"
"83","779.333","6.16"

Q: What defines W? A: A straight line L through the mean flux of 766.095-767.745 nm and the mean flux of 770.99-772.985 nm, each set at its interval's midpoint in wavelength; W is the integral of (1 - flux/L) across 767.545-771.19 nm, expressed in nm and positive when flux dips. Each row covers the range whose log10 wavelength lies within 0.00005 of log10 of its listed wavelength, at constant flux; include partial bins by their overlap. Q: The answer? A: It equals -0.10 nm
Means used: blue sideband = 5.78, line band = 5.97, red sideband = 5.83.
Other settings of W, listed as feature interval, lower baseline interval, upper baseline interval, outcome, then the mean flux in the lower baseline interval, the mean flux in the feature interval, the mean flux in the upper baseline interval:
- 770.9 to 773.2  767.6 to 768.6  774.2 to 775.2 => 0.06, 6.05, 5.83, 5.93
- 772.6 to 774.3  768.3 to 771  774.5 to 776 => 0.01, 5.97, 5.96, 6.02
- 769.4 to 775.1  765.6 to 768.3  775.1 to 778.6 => 0.03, 5.84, 5.9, 6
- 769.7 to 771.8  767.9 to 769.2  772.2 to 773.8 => 0.06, 6.09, 5.83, 5.94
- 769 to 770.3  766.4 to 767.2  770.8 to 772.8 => -0.03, 5.65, 5.9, 5.85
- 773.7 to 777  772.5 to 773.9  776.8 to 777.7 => -0.01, 5.93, 6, 6.02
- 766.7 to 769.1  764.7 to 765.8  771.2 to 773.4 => 0.00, 6.08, 5.98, 5.83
